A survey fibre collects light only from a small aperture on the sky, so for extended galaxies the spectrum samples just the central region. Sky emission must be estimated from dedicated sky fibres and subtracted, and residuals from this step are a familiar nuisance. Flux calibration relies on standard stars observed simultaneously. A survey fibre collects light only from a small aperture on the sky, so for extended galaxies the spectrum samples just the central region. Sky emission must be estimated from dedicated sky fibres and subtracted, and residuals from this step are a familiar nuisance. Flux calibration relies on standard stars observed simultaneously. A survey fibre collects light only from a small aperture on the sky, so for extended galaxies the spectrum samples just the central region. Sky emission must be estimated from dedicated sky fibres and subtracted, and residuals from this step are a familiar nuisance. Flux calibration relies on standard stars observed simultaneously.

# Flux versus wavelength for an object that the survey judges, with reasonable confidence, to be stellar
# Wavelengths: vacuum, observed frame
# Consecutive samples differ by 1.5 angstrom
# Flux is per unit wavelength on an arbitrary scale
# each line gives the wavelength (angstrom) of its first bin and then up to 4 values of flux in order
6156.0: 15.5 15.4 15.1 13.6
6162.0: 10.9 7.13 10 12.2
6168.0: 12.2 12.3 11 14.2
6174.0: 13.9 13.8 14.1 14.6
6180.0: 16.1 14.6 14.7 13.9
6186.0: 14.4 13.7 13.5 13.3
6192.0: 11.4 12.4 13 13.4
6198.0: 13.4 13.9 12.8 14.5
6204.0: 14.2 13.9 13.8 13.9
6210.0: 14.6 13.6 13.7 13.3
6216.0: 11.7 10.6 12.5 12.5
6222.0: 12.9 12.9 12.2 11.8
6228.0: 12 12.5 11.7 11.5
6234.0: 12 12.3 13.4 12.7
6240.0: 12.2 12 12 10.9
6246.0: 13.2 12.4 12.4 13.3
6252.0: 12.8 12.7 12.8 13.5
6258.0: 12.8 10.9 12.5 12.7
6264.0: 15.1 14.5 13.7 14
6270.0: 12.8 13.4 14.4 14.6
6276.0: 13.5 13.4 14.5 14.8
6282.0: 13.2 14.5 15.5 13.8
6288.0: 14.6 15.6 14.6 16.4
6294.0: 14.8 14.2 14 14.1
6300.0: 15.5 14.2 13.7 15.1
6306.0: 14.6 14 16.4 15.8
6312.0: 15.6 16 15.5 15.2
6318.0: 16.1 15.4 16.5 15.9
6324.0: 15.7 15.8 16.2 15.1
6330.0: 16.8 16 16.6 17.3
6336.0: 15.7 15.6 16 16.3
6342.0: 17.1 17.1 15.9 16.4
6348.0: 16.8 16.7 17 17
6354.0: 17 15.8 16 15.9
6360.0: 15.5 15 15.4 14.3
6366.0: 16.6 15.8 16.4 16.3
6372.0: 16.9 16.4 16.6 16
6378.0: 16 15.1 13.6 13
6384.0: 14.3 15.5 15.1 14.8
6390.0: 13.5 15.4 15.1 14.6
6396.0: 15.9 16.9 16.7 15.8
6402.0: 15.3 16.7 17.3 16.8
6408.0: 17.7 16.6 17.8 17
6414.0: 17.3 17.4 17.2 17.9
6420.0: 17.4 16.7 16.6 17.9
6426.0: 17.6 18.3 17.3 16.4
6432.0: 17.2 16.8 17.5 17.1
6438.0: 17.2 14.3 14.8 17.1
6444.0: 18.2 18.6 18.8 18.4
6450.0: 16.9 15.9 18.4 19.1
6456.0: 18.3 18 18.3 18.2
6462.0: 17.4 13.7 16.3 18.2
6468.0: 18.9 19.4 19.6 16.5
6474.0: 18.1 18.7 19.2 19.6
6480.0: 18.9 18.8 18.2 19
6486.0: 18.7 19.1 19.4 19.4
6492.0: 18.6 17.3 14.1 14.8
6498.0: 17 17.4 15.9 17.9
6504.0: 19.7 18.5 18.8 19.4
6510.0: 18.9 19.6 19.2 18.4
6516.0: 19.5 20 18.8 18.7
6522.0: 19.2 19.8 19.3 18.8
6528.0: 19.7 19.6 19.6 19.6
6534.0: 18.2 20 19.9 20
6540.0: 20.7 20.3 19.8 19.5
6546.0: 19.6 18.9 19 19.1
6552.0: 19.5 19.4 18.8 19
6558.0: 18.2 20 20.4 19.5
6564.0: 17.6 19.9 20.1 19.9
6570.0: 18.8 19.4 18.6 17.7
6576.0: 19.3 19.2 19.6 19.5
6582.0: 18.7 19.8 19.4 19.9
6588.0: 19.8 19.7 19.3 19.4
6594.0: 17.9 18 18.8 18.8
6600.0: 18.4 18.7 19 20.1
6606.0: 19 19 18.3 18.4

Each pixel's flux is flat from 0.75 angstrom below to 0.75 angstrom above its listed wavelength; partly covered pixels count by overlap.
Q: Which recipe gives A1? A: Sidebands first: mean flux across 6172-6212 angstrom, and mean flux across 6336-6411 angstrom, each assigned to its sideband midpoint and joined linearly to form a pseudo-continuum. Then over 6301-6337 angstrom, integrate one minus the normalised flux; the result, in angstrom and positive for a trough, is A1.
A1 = -0.80 angstrom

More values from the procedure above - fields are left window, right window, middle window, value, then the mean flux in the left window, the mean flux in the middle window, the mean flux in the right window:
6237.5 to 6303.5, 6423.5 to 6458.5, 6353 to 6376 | -0.44 angstrom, 13.6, 16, 17.4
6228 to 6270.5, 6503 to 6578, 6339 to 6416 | -2.20 angstrom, 12.7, 16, 19.3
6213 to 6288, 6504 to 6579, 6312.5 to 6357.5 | -4.32 angstrom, 12.9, 16.2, 19.3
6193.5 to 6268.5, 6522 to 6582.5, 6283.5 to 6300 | -0.82 angstrom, 12.9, 14.8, 19.4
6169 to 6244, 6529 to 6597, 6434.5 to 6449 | 0.03 angstrom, 13.1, 17.2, 19.3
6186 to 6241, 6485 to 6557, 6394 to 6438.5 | -0.34 angstrom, 12.9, 17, 18.9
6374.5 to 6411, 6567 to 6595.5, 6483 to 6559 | -3.37 angstrom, 15.6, 18.9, 19.2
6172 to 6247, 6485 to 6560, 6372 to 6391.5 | 1.44 angstrom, 13.1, 15.1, 18.9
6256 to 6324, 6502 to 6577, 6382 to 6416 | 1.35 angstrom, 14.5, 15.9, 19.3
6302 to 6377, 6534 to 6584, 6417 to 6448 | 0.38 angstrom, 16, 17.2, 19.4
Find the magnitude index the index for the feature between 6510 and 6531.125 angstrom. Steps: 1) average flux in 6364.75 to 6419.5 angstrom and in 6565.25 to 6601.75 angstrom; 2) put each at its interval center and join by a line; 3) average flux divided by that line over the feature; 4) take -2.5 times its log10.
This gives -0.07 mag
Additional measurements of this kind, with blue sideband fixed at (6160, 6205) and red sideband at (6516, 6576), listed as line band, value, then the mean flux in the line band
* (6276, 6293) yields 0.02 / 14.6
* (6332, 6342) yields -0.04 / 16.3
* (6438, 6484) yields 0.00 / 17.8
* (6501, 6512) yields 0.00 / 18.7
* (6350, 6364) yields 0.00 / 16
